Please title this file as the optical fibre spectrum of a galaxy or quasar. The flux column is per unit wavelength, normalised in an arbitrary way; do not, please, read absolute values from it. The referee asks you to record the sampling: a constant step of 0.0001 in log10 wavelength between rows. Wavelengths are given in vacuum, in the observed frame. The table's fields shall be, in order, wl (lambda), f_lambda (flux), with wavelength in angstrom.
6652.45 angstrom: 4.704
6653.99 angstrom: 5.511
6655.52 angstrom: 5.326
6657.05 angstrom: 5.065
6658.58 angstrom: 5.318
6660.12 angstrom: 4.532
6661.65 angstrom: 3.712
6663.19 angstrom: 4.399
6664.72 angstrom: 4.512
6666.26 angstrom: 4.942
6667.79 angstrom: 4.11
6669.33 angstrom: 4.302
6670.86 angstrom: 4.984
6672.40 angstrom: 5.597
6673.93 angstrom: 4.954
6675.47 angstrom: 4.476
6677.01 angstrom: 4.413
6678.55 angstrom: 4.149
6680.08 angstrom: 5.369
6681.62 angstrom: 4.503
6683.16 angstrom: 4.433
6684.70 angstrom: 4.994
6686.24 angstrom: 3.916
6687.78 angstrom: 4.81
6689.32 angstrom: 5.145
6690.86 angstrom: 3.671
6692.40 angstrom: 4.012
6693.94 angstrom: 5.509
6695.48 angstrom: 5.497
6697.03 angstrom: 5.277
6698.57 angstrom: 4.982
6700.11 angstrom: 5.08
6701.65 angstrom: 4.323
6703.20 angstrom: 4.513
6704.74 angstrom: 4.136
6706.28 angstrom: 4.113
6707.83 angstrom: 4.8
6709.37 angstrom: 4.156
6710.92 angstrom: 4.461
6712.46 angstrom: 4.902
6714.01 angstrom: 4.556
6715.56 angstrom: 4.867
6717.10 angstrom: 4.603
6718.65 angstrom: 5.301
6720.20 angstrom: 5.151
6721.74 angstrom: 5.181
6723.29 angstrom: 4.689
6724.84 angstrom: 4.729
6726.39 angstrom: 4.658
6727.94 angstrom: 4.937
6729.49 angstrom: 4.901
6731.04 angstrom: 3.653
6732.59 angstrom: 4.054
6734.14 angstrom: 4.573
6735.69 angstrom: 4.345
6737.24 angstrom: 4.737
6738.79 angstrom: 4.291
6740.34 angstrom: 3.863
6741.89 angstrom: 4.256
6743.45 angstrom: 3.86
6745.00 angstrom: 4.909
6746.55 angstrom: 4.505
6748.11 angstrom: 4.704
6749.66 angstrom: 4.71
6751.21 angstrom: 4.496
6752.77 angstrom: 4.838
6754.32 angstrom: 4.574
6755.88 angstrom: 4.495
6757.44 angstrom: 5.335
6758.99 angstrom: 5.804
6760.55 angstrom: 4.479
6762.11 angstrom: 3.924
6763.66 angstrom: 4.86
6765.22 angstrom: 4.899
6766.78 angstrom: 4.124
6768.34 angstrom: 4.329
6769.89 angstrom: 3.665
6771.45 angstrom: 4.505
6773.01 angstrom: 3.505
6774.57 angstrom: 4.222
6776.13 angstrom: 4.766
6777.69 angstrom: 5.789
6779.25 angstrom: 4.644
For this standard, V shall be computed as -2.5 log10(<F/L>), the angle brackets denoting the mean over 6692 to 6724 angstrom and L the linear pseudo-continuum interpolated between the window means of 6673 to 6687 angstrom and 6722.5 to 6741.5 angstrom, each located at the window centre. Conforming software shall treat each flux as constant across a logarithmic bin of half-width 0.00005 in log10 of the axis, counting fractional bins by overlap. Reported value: -0.06 mag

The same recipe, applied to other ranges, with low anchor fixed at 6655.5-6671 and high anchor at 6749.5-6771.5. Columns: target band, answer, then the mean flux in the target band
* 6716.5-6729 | -0.07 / 4.91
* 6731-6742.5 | 0.08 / 4.26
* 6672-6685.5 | -0.03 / 4.74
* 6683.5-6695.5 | -0.01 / 4.64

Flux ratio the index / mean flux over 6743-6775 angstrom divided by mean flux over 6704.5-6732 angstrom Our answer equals 0.97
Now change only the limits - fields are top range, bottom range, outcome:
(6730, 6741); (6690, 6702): 0.88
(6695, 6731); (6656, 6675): 1.01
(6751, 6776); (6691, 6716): 0.97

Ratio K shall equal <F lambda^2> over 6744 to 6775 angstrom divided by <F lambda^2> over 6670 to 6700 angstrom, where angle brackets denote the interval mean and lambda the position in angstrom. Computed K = 1.0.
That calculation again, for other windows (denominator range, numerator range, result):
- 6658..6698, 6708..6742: 1.00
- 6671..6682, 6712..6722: 1.04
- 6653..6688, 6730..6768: 0.98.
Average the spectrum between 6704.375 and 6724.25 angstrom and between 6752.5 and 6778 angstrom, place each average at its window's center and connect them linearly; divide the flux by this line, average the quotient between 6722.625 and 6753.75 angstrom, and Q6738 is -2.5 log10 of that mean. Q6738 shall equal 0.04 mag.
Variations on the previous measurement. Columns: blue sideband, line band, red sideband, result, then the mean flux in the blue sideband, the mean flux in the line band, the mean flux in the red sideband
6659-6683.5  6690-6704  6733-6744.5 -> -0.07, 4.6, 4.76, 4.28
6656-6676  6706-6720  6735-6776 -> -0.02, 4.7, 4.68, 4.48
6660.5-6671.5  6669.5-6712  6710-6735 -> -0.03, 4.42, 4.67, 4.7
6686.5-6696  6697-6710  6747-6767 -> 0.03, 4.71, 4.57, 4.72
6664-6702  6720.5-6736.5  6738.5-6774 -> 0.00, 4.72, 4.59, 4.48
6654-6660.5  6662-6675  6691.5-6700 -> 0.09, 5.15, 4.69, 5.04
